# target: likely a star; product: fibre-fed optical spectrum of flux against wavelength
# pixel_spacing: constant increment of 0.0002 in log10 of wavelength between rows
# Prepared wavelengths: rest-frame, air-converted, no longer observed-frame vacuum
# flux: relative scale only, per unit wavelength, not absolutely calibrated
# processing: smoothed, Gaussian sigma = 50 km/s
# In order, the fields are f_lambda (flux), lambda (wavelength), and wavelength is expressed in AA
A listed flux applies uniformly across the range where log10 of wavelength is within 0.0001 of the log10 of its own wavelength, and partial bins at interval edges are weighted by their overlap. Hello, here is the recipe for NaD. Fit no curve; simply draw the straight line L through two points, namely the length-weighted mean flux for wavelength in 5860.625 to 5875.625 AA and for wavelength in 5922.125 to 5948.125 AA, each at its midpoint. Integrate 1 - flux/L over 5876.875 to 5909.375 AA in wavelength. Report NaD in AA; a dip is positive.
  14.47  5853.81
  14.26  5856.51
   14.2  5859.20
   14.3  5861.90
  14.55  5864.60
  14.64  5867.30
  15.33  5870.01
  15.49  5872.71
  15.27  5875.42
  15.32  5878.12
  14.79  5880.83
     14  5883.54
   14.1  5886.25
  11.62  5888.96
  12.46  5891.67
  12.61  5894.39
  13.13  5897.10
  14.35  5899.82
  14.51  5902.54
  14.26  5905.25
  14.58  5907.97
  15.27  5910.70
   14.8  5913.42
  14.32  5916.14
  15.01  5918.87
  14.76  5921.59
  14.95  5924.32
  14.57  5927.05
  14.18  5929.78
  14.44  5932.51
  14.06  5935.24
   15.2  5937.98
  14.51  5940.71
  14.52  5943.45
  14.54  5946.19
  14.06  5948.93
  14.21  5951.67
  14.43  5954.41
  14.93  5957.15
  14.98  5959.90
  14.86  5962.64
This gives 2.1 AA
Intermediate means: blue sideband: 14.9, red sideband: 14.5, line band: 13.8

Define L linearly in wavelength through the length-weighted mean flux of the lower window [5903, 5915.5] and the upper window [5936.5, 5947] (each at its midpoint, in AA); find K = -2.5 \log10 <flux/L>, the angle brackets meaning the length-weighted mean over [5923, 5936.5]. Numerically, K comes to 0.02 mag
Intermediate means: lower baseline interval 14.7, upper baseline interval 14.7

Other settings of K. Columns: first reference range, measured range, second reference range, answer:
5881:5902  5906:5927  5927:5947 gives -0.06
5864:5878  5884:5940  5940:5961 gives 0.05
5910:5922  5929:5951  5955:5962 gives 0.03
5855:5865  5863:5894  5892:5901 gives -0.04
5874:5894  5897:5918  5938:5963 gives -0.03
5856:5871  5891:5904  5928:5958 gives 0.08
